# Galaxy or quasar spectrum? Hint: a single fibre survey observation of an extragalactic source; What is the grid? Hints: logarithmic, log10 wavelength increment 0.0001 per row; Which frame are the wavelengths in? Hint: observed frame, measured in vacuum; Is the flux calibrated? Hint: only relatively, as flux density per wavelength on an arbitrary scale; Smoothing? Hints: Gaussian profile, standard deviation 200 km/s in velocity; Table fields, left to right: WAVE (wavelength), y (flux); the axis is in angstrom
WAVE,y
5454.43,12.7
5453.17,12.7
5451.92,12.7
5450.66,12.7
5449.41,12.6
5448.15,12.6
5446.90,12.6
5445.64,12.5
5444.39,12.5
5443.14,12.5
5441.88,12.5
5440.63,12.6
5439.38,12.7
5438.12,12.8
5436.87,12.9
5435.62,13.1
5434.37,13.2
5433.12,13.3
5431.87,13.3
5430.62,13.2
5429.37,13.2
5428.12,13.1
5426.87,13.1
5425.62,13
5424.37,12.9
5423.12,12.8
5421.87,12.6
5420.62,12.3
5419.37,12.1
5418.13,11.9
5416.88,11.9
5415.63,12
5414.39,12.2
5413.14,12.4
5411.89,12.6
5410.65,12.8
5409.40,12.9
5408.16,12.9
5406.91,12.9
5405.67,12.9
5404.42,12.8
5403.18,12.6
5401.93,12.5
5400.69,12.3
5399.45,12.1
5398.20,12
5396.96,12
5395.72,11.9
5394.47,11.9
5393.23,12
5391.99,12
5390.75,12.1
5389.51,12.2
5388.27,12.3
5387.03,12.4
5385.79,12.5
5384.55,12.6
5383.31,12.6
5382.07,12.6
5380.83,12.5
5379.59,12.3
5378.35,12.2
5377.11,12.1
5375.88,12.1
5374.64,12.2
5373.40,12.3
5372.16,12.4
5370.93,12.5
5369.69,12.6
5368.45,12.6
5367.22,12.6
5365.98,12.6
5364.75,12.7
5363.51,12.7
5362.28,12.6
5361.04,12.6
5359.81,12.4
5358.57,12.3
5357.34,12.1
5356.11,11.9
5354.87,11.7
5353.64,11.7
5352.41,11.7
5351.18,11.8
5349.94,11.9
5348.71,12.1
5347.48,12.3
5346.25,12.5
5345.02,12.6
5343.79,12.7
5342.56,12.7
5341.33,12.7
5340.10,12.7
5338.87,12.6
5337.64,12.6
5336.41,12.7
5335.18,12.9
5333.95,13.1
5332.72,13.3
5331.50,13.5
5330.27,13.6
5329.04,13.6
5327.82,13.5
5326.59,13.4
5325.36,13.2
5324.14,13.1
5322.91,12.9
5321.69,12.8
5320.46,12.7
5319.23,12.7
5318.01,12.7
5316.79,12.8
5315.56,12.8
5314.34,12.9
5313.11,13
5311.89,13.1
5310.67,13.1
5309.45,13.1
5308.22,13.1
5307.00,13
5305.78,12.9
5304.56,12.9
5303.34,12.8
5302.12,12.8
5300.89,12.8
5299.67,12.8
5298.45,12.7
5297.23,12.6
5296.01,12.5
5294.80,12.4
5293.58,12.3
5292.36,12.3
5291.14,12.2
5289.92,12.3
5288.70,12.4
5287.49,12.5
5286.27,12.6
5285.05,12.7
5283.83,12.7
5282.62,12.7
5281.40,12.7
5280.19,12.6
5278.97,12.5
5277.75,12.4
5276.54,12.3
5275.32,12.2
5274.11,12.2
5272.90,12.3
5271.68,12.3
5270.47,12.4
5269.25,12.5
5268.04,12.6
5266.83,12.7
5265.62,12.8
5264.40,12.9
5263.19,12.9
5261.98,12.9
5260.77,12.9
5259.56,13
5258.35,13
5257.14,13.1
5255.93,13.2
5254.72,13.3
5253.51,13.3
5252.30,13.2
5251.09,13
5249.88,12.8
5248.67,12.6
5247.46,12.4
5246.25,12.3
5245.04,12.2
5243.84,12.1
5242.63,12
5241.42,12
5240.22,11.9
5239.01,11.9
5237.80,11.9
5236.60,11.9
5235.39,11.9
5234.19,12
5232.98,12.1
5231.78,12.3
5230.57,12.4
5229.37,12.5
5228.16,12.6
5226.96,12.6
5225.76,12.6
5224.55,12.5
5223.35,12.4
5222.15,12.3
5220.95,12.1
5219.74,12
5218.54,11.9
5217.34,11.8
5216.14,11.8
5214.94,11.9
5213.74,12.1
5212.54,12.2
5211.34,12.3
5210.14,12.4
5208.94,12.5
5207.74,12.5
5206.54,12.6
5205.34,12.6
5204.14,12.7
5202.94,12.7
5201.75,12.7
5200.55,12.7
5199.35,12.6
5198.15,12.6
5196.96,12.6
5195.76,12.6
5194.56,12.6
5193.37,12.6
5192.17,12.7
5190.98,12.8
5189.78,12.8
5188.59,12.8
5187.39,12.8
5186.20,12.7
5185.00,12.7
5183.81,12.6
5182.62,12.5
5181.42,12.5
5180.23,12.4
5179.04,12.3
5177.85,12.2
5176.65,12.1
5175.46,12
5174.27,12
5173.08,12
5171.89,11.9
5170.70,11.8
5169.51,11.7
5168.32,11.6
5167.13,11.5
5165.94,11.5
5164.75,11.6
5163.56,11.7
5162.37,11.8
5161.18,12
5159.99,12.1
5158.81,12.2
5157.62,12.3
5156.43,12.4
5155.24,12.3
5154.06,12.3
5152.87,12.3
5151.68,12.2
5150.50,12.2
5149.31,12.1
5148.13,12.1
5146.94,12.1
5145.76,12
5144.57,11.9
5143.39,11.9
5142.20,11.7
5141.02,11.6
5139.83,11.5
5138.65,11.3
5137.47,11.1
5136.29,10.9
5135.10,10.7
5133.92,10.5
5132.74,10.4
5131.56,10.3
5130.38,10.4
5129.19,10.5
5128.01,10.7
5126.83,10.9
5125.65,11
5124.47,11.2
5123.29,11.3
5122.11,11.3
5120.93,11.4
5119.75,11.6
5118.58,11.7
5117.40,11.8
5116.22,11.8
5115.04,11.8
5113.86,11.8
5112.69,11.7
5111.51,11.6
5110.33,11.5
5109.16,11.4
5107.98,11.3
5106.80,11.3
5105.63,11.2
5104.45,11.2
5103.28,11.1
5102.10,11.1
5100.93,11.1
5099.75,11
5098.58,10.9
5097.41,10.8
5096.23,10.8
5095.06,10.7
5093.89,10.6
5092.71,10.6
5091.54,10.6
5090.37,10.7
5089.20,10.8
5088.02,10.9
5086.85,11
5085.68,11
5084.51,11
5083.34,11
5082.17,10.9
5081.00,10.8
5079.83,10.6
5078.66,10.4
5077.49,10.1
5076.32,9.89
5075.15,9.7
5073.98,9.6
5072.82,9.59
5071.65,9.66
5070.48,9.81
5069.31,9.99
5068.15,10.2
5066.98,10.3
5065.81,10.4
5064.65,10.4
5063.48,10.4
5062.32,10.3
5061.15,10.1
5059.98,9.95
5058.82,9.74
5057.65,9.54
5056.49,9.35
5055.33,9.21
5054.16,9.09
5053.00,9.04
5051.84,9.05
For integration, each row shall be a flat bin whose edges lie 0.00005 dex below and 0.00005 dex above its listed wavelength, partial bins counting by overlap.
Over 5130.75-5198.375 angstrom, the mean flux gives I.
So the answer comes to 12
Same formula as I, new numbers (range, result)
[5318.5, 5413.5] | 12.5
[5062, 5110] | 10.6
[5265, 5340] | 12.8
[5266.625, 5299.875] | 12.5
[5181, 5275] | 12.5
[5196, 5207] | 12.6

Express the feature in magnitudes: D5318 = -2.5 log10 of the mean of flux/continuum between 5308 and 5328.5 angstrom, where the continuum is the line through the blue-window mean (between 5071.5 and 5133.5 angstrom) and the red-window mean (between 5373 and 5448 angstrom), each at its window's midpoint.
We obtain -0.083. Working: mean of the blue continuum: 10.9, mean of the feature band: 13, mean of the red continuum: 12.5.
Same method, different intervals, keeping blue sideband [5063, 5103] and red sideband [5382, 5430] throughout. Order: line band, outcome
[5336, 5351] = -0.035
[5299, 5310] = -0.092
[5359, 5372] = -0.032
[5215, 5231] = -0.083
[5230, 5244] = -0.054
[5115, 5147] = -0.043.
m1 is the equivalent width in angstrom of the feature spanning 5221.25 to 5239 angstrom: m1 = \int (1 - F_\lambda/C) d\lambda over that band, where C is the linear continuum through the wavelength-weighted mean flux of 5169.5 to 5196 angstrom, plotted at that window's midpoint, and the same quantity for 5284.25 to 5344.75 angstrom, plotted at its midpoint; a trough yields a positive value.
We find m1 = 0.4 angstrom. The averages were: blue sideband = 12.4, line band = 12.3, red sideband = 12.8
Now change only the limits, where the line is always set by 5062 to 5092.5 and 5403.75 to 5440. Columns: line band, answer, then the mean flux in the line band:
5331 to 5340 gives -0.57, 12.9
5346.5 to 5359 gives 0.32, 12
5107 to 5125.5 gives -1.51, 11.5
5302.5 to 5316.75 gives -1.16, 13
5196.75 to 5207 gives -1.28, 12.6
